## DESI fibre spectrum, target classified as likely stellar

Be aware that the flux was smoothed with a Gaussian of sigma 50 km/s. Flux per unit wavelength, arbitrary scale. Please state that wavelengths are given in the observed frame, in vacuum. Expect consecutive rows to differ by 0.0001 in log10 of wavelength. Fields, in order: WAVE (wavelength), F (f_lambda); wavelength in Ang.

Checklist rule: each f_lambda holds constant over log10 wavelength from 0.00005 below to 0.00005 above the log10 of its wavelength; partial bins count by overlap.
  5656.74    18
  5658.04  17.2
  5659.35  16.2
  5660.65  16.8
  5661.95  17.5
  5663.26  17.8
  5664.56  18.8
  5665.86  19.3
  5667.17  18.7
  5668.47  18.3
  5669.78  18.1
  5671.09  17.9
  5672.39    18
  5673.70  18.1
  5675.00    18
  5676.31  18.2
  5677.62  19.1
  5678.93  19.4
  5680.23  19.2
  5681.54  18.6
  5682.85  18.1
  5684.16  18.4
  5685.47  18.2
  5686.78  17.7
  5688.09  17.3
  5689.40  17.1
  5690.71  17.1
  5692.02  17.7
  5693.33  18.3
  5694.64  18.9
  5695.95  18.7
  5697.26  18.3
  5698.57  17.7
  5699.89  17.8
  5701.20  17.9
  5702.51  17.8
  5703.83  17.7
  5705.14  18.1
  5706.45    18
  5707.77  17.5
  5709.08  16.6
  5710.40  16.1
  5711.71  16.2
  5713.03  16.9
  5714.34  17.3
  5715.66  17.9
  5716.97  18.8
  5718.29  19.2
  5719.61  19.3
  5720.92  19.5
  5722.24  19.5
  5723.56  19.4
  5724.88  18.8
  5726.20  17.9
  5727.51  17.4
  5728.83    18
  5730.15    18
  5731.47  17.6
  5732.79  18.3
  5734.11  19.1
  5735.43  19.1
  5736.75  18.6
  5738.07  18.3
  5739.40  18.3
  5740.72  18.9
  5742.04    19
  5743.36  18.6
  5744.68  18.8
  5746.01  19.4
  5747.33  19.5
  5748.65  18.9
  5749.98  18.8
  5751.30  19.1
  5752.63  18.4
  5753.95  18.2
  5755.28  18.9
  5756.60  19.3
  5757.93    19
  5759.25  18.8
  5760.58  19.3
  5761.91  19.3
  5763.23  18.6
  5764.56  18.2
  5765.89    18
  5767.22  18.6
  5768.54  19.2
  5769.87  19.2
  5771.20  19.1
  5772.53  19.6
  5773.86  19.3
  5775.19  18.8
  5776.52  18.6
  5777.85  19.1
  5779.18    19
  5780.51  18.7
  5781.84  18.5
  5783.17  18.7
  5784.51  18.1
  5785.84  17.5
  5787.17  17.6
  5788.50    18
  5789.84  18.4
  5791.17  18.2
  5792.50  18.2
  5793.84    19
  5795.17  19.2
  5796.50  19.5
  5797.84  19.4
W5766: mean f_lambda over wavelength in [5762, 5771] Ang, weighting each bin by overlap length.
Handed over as 18.7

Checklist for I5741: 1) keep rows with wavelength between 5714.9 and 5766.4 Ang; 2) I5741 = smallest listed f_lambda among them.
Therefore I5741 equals 17.4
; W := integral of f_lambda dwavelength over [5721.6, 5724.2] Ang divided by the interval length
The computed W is 19.4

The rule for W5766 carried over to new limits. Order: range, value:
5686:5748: 18.2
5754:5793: 18.7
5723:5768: 18.7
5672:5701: 18.2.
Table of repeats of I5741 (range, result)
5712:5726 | 16.9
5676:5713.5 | 16.1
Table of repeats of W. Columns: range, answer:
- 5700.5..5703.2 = 17.8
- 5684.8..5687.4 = 17.9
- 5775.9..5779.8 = 18.9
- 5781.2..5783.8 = 18.6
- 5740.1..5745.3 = 18.8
